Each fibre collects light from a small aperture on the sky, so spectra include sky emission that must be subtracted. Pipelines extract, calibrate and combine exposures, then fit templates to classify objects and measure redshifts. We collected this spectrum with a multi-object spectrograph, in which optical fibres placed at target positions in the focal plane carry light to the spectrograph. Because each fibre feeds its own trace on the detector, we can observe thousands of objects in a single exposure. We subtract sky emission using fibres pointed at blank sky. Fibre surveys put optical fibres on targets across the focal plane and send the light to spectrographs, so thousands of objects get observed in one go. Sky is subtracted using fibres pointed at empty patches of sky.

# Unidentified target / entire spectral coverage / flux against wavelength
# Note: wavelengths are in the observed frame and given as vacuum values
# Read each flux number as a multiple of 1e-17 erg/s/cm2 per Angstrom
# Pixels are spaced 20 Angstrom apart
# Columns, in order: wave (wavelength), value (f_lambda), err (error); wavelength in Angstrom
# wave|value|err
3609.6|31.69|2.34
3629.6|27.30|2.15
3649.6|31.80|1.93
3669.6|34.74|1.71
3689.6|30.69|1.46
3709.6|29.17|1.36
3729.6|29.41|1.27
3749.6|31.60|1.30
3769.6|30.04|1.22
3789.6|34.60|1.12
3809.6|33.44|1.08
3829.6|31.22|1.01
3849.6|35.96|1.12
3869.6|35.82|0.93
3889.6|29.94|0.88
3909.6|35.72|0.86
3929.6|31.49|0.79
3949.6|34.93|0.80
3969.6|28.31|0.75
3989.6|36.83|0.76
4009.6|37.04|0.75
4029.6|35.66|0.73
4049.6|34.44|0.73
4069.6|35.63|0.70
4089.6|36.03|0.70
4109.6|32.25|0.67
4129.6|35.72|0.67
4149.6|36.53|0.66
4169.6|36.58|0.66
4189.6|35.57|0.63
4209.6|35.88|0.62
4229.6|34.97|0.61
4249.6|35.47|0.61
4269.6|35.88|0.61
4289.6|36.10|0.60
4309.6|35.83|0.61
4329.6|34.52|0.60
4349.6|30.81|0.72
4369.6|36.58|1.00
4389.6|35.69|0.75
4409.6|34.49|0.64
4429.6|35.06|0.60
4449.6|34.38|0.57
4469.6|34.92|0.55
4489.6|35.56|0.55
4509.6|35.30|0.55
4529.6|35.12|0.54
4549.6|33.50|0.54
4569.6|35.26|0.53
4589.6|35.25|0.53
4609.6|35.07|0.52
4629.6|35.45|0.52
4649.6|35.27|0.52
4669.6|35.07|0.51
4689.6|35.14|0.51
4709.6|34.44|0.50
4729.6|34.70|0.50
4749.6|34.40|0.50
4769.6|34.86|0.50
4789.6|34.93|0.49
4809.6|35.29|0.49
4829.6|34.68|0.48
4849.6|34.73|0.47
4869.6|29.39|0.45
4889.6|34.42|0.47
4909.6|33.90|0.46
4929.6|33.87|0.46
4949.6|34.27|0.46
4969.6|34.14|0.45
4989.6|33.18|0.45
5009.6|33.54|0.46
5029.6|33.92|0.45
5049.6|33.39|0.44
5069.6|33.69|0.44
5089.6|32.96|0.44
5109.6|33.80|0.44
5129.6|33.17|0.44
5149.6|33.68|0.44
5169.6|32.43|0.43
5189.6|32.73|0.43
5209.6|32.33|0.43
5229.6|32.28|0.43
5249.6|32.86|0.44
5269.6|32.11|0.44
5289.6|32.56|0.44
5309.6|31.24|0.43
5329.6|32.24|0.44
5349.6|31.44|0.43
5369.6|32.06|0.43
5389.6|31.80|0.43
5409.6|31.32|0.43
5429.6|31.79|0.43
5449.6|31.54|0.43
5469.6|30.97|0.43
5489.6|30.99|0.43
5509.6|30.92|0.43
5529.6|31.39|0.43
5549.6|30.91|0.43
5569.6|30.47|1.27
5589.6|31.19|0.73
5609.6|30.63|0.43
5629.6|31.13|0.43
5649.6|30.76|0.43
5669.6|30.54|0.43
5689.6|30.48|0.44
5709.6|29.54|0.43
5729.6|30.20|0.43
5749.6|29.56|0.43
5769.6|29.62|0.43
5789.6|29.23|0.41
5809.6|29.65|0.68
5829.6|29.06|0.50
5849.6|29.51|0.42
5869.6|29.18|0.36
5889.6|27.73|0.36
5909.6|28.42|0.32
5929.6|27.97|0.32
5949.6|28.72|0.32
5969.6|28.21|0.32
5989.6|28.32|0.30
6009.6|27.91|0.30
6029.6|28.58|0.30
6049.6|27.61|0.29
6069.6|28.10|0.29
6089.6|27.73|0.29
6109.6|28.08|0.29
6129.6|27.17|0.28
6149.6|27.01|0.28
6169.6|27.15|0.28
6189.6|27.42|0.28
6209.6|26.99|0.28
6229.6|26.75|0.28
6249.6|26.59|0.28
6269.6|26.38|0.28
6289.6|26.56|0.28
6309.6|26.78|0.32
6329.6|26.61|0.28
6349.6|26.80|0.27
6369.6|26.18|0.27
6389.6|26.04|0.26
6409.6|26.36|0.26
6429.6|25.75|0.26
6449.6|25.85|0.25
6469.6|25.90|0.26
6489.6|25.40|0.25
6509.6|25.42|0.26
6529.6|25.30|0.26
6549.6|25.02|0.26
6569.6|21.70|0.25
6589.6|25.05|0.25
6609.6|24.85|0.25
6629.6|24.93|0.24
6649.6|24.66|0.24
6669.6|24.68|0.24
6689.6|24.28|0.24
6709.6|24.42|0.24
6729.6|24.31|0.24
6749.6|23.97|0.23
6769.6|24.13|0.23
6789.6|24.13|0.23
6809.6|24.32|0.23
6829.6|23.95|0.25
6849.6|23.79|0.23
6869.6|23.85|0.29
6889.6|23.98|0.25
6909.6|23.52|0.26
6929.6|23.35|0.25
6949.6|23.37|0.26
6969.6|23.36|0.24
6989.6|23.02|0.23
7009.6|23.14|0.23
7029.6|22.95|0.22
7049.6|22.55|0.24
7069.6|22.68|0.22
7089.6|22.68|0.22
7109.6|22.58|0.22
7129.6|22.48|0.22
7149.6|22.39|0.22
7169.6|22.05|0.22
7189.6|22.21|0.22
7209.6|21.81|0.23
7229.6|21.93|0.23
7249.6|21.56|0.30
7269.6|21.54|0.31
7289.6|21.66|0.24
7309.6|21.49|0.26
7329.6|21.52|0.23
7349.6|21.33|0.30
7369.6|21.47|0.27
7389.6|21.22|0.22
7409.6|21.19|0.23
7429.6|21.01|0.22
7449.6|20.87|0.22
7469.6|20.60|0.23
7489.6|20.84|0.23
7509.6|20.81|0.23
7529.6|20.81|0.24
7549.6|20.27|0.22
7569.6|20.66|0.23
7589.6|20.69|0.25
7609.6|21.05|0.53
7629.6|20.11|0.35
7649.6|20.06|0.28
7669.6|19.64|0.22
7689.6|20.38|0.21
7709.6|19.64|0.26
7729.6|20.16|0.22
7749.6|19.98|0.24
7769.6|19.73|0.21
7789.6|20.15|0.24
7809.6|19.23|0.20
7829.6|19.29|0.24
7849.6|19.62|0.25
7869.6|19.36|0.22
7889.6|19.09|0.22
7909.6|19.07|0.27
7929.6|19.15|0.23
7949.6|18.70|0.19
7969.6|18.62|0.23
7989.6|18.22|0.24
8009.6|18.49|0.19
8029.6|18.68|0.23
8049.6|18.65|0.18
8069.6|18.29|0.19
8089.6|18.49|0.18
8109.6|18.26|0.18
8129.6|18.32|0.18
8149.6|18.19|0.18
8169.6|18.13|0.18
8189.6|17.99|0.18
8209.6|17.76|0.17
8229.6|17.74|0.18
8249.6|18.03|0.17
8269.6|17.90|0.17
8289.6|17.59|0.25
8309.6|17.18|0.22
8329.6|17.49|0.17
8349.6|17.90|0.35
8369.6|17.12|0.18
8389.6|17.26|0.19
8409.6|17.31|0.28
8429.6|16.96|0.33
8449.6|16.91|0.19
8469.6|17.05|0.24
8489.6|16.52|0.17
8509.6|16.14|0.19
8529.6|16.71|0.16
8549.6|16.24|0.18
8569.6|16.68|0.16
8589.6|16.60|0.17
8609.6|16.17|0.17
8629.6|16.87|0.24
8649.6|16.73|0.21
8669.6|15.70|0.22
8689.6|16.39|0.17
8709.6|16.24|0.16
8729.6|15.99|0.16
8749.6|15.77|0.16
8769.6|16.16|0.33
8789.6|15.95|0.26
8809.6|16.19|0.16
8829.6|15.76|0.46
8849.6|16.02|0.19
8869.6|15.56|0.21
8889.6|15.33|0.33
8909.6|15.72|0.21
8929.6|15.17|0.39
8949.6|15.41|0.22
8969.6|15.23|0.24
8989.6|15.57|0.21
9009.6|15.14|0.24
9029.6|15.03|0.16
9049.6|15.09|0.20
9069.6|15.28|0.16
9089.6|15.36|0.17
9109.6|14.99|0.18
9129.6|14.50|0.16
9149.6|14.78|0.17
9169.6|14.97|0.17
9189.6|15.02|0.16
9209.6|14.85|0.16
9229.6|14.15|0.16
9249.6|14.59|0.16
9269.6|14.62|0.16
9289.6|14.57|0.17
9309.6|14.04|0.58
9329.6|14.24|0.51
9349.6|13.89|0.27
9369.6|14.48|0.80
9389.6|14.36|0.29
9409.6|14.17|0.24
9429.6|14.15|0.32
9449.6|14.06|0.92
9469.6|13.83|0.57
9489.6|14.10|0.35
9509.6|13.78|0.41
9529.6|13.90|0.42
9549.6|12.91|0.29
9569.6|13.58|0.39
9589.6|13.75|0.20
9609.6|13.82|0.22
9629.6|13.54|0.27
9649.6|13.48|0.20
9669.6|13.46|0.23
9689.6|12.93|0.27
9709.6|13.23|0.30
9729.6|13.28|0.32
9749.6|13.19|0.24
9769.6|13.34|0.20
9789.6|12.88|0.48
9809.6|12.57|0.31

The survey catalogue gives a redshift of 0.000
